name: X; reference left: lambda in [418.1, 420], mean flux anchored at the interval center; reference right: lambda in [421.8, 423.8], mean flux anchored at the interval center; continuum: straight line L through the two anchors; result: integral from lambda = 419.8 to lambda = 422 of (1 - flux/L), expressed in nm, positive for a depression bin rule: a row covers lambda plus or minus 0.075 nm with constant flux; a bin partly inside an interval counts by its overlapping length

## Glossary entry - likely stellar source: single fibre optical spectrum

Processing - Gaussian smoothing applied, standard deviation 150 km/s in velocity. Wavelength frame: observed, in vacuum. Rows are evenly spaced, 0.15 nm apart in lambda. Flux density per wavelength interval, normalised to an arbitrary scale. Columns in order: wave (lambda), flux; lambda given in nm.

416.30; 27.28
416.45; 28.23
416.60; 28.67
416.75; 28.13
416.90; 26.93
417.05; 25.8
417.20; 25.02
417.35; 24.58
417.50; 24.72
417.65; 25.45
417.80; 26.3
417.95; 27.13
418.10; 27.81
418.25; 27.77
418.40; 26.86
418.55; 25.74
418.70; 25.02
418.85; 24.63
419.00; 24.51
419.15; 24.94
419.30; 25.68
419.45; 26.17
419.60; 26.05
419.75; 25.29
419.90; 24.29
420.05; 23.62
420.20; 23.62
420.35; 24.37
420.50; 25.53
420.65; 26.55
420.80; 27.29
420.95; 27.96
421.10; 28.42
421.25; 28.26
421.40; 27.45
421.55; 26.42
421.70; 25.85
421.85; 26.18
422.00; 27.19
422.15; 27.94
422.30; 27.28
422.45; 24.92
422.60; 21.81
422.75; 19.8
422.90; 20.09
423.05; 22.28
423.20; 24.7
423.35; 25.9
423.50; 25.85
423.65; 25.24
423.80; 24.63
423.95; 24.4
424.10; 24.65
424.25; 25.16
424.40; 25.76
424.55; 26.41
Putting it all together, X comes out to -0.09 nm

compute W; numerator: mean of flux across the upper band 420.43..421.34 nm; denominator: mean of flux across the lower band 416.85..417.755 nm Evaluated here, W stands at 1.1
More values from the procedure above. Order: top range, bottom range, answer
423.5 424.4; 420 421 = 0.98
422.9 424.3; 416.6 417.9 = 0.94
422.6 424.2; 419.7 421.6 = 0.91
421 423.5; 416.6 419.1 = 0.97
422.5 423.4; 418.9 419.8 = 0.88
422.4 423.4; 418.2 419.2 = 0.88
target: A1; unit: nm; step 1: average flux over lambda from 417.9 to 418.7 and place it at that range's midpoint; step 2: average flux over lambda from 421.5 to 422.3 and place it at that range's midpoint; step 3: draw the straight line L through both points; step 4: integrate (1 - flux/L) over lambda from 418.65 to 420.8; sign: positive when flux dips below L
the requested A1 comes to 0.14 nm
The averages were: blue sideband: 26.9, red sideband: 26.8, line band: 25.1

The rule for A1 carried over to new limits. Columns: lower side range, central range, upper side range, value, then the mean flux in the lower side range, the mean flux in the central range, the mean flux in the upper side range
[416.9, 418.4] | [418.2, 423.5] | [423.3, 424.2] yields 0.03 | 26.1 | 25.4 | 25.1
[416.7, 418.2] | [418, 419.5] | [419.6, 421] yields -0.01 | 26.2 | 25.9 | 25.4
